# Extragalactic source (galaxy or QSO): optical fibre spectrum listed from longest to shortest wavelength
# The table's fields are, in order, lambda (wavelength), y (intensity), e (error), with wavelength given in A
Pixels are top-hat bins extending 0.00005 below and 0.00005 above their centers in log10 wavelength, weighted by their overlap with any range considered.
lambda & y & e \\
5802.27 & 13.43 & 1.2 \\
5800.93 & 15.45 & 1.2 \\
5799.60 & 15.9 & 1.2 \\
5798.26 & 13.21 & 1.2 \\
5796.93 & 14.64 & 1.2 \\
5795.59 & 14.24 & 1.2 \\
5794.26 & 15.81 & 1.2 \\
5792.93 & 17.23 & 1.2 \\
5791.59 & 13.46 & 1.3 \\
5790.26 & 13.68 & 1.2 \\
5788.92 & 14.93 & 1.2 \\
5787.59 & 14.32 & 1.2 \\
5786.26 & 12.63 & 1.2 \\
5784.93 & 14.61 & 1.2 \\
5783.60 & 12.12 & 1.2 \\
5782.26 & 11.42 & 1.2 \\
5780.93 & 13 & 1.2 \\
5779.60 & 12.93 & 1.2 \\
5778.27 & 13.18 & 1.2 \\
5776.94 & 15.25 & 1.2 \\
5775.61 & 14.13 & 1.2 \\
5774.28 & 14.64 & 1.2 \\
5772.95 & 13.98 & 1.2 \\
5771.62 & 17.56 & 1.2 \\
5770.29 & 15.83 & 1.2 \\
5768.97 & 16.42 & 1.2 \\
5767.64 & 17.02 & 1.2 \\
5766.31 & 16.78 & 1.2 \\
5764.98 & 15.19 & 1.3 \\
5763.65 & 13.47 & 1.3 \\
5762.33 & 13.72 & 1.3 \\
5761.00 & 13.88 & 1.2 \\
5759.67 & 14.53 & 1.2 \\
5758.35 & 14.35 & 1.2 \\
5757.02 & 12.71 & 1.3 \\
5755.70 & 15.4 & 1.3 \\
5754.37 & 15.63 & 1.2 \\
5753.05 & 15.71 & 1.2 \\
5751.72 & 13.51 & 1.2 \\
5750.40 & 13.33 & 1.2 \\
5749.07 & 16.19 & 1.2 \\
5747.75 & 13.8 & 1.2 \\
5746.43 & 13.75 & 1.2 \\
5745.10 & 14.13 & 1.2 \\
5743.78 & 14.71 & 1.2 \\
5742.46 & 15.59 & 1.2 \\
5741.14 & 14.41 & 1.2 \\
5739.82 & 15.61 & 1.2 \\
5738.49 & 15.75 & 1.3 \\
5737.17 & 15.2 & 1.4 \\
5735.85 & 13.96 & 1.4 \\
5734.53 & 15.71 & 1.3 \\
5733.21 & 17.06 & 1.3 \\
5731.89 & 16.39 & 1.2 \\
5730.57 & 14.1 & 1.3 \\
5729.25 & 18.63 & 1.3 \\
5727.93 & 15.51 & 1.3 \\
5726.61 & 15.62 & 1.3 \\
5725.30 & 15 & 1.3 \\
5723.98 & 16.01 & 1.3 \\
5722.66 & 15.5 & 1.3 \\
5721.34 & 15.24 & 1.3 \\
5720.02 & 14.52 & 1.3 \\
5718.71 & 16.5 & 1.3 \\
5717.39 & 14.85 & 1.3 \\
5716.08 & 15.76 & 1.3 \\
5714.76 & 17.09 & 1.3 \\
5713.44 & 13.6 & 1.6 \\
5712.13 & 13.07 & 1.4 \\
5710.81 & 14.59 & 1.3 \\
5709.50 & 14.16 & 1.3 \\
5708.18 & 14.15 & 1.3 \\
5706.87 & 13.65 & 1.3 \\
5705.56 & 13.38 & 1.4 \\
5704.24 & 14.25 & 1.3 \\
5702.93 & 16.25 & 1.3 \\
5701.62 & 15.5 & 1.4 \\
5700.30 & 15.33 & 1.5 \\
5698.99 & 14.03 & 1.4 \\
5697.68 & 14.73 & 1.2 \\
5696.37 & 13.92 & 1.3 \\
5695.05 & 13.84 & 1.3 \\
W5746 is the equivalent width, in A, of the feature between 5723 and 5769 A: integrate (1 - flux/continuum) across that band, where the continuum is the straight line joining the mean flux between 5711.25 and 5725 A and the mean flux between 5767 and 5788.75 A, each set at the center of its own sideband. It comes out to -0.94 A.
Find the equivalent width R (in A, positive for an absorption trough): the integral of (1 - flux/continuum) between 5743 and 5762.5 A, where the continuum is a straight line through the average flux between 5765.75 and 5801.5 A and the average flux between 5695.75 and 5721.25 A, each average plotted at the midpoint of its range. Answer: 0.4 A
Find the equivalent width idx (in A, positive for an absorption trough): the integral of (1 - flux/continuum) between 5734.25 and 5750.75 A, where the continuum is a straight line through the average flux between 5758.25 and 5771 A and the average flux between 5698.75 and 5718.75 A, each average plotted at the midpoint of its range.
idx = 0.2 A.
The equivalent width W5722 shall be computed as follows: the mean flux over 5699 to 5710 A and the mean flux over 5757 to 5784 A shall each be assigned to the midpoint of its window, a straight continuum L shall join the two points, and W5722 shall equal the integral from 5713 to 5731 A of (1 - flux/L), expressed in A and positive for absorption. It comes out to -1.3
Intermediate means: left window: 14.6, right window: 14.4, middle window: 15.6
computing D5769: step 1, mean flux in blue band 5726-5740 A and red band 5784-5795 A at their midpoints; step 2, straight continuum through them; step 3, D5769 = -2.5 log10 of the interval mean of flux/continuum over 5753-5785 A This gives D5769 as 0.03 mag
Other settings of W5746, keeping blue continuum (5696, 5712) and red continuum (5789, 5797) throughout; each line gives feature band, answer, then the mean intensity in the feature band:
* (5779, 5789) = 1.12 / 13.2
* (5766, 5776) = -0.71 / 15.8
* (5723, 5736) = -1.15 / 15.9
